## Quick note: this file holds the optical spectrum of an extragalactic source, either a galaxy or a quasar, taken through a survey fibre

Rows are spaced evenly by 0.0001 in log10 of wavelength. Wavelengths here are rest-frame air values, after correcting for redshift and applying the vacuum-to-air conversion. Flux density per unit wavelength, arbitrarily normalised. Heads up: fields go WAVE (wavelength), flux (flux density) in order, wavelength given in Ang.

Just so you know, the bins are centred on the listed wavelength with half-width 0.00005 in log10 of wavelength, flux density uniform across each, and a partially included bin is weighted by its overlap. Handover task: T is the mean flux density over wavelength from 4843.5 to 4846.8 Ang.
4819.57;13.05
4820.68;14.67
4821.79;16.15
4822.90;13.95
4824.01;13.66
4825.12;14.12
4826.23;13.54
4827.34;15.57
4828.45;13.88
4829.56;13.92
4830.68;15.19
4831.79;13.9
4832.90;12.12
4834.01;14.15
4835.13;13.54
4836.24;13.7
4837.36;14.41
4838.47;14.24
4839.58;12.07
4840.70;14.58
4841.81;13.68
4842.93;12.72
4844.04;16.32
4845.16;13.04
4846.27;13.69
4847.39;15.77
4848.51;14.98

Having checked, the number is 14.4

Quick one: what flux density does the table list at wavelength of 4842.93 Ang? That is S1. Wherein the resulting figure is 12.72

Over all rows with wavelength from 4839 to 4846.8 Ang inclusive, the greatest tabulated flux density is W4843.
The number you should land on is 16.32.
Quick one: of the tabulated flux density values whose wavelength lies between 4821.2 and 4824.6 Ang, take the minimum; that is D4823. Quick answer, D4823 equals 13.66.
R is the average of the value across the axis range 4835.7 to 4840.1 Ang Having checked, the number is 13.6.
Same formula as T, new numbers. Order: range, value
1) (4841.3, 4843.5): 13.2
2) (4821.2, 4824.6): 14.6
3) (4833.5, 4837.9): 13.9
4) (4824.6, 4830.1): 14.2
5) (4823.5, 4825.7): 13.9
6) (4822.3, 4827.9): 14.2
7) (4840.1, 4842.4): 14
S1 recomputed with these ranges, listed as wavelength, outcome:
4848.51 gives 14.98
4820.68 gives 14.67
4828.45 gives 13.88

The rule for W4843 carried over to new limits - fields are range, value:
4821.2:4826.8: 16.15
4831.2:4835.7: 14.15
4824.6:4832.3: 15.57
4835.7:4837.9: 14.41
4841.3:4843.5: 13.68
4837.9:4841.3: 14.58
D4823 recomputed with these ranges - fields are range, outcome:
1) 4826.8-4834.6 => 12.12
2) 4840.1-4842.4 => 13.68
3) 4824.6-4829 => 13.54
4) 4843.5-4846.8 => 13.04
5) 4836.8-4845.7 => 12.07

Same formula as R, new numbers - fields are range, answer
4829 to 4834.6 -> 13.8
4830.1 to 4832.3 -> 14.5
